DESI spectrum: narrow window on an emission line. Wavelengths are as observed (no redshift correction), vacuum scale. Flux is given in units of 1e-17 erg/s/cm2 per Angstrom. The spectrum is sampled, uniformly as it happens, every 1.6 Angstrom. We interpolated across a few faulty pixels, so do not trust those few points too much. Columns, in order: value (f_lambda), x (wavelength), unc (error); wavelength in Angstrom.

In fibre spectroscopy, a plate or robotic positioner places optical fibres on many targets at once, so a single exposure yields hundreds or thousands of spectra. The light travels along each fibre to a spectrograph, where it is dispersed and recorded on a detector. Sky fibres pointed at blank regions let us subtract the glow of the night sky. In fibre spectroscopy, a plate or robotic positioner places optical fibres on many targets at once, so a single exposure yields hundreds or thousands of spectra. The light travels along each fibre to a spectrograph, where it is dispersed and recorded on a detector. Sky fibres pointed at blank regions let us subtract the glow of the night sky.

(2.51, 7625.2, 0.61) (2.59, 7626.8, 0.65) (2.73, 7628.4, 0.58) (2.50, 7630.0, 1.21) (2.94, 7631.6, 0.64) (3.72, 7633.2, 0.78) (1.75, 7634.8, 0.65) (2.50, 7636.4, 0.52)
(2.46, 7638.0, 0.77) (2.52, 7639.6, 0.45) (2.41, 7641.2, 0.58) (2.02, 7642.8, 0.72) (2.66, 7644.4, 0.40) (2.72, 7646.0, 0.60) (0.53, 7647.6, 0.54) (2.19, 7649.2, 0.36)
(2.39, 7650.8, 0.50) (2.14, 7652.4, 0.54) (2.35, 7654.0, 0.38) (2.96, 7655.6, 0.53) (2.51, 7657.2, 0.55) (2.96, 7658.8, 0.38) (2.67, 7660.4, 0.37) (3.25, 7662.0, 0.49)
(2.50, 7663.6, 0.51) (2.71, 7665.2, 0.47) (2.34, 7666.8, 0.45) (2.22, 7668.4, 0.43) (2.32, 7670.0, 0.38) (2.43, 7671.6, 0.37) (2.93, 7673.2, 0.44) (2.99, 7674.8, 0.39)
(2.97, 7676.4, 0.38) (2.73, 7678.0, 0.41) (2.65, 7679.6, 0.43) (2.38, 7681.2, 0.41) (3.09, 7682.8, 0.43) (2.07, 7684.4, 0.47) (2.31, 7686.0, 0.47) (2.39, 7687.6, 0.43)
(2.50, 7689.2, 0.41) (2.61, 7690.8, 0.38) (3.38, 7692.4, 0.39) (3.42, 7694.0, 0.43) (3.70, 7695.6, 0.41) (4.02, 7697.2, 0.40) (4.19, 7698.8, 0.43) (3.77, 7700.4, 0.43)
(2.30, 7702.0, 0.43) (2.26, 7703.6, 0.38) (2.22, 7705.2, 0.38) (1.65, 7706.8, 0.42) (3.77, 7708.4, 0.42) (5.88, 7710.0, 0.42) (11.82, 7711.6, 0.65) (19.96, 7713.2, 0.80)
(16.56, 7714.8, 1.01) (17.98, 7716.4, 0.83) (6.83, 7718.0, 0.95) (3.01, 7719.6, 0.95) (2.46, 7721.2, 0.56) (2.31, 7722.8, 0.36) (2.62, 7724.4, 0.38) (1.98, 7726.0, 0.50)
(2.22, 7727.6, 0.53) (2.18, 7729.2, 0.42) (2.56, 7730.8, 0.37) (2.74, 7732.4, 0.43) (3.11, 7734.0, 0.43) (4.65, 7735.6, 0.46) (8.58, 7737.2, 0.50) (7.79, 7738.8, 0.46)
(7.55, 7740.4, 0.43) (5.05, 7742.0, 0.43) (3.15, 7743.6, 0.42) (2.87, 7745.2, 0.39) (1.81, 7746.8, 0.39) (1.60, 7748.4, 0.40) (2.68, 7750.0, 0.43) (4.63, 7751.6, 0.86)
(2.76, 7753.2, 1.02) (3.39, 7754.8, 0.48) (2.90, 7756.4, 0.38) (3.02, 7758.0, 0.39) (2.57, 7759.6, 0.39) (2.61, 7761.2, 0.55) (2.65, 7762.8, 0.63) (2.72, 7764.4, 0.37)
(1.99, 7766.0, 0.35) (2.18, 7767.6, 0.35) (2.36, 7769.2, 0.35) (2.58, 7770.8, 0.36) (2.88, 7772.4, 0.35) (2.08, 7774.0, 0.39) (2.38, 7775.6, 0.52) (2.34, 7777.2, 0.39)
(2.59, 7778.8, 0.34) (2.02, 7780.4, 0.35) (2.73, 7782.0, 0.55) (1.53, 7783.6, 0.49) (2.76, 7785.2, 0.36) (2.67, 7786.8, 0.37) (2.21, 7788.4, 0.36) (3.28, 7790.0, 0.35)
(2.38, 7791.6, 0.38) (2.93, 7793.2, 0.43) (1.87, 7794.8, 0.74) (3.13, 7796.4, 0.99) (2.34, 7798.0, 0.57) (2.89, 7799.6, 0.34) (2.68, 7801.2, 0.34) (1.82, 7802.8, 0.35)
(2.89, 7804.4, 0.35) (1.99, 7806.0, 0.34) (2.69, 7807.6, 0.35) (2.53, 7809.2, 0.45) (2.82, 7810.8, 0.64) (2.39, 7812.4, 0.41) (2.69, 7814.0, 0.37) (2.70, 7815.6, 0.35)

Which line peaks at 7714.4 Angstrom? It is H-alpha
